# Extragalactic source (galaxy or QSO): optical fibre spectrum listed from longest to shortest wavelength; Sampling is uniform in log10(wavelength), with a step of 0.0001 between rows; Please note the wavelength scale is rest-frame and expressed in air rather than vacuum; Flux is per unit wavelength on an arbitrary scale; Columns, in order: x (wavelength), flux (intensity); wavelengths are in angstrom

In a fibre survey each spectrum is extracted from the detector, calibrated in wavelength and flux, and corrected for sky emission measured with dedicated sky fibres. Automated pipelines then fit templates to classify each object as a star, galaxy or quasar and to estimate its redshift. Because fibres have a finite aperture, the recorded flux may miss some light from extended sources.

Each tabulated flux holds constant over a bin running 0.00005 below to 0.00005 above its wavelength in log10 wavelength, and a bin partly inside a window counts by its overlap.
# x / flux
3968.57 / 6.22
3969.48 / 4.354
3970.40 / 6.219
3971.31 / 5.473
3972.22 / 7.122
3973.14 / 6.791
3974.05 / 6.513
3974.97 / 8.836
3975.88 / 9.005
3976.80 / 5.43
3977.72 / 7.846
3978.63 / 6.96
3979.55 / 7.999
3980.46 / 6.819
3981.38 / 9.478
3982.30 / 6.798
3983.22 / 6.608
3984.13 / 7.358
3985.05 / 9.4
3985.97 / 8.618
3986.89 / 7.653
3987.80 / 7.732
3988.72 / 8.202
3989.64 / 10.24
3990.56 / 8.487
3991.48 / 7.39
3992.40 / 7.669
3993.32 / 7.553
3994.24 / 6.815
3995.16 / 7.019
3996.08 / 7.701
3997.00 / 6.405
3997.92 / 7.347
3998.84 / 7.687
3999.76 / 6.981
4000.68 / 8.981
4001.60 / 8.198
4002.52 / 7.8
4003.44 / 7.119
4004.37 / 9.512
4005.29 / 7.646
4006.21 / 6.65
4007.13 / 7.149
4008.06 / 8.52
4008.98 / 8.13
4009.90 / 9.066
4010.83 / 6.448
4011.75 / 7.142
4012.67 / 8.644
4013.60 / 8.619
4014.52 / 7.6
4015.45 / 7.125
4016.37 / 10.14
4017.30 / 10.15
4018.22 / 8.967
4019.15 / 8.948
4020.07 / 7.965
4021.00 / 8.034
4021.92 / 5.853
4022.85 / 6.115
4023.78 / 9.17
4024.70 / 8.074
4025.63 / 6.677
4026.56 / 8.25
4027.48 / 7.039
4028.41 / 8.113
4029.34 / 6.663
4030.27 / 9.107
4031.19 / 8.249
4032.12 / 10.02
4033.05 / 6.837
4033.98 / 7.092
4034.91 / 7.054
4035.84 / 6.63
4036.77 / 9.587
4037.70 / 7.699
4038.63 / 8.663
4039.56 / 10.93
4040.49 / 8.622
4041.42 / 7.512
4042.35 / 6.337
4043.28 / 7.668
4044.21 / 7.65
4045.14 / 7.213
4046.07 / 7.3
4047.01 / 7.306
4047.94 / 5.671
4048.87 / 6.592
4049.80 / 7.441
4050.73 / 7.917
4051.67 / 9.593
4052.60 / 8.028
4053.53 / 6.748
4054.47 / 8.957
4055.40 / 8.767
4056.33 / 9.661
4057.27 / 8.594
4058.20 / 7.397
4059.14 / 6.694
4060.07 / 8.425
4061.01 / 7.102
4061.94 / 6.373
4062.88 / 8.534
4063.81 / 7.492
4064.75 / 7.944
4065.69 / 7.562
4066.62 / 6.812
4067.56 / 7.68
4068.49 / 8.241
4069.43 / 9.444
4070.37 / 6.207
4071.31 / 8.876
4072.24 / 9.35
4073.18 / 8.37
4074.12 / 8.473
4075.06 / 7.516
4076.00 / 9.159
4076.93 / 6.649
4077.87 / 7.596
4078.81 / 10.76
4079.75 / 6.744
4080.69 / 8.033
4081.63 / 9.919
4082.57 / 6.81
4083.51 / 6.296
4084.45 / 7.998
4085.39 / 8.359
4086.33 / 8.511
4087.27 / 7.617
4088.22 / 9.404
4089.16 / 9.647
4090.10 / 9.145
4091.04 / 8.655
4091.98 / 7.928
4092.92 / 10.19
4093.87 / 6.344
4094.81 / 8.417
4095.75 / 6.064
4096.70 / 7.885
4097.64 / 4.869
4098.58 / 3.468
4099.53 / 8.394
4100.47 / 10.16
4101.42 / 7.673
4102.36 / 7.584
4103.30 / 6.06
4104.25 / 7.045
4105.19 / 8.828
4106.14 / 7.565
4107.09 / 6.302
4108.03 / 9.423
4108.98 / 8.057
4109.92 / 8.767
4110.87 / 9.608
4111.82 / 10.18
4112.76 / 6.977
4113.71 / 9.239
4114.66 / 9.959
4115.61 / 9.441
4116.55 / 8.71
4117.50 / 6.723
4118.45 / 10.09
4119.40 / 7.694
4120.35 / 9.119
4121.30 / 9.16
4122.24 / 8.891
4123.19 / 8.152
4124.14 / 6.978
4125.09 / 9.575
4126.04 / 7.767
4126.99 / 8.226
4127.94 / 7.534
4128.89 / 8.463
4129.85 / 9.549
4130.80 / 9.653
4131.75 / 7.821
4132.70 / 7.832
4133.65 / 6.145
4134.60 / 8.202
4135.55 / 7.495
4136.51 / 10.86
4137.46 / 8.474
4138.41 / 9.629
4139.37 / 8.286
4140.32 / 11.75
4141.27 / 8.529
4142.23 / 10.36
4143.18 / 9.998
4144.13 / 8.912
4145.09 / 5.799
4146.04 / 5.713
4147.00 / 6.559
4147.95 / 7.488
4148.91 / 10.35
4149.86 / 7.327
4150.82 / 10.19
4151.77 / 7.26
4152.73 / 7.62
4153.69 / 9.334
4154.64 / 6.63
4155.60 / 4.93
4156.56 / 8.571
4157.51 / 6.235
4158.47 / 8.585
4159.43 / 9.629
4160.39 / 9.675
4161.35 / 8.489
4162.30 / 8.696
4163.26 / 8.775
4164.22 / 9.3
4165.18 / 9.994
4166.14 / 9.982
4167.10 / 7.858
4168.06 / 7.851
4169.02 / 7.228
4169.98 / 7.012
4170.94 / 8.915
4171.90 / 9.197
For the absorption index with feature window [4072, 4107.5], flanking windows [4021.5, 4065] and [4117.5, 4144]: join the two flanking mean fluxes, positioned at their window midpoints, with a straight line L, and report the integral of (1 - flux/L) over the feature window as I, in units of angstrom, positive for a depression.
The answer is 1.7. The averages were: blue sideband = 7.77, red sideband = 8.72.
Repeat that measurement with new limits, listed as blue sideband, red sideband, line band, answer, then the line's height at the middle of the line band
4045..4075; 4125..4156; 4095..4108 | 1.4 angstrom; 8.08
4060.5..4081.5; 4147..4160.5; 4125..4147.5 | -1.2 angstrom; 8.02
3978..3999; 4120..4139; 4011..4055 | 0.4 angstrom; 7.97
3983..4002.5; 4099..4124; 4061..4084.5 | 0.8 angstrom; 8.23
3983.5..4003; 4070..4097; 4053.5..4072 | 0.4 angstrom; 8.1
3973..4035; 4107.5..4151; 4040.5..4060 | 1.0 angstrom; 8.11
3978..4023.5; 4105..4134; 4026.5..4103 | 2.7 angstrom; 8.19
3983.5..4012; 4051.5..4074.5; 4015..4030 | -0.1 angstrom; 7.9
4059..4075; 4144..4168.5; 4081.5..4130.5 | -1.1 angstrom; 7.99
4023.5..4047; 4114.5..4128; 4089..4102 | 1.0 angstrom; 8.35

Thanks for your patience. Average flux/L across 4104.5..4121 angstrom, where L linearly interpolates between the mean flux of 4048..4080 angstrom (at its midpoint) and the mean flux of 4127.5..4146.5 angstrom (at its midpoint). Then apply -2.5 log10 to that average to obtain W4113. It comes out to -0.032 mag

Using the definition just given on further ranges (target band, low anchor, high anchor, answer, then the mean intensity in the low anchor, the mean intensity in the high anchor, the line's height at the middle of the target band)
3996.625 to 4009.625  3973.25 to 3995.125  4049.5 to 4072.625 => 0.010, 7.77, 7.99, 7.82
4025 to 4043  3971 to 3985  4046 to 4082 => -0.029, 7.35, 7.95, 7.74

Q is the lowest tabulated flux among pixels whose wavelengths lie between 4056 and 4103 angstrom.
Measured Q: 3.468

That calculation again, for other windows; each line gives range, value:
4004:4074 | 5.671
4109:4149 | 5.713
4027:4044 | 6.337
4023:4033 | 6.663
